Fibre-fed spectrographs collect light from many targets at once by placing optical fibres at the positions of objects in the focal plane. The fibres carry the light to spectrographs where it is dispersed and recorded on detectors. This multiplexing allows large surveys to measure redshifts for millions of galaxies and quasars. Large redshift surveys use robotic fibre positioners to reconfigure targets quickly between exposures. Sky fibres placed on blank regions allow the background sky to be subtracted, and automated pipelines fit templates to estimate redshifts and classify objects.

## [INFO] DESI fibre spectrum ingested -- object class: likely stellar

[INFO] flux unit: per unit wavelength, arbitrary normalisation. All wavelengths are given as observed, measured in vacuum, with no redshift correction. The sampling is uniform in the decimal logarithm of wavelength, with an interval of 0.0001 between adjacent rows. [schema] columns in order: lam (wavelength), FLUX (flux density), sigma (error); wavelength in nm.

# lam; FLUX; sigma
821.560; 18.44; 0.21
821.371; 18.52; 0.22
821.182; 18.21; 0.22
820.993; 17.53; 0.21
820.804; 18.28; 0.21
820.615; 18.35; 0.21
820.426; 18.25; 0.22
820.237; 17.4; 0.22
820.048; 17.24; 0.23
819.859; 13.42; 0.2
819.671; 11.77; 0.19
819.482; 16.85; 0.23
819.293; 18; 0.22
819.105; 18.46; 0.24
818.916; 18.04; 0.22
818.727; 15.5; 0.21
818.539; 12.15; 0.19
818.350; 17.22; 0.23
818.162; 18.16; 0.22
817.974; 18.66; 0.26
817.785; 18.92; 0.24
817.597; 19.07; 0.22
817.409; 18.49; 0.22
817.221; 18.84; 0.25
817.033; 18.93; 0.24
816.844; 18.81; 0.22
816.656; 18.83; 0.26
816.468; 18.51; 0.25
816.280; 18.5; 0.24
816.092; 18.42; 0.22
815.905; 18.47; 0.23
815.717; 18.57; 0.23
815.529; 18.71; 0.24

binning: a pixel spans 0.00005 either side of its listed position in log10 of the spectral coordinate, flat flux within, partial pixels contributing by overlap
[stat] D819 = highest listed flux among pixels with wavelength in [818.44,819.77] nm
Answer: 18.46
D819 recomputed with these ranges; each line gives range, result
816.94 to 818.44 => 19.07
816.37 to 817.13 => 18.93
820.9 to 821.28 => 18.21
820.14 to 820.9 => 18.35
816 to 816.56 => 18.51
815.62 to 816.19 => 18.57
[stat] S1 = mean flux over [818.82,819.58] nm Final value 17.8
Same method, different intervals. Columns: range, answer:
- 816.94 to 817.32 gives 18.9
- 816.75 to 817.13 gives 18.8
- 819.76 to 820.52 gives 16.5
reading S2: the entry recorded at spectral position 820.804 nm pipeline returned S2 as 18.28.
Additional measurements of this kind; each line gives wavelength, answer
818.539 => 12.15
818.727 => 15.5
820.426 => 18.25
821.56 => 18.44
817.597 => 19.07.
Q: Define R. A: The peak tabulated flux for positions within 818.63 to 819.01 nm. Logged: 18.04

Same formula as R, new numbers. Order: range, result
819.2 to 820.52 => 18.25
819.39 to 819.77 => 16.85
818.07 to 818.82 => 18.16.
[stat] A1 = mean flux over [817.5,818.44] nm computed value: 18.4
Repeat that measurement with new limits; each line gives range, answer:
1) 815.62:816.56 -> 18.5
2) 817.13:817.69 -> 18.8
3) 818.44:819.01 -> 15.2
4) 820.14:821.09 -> 18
